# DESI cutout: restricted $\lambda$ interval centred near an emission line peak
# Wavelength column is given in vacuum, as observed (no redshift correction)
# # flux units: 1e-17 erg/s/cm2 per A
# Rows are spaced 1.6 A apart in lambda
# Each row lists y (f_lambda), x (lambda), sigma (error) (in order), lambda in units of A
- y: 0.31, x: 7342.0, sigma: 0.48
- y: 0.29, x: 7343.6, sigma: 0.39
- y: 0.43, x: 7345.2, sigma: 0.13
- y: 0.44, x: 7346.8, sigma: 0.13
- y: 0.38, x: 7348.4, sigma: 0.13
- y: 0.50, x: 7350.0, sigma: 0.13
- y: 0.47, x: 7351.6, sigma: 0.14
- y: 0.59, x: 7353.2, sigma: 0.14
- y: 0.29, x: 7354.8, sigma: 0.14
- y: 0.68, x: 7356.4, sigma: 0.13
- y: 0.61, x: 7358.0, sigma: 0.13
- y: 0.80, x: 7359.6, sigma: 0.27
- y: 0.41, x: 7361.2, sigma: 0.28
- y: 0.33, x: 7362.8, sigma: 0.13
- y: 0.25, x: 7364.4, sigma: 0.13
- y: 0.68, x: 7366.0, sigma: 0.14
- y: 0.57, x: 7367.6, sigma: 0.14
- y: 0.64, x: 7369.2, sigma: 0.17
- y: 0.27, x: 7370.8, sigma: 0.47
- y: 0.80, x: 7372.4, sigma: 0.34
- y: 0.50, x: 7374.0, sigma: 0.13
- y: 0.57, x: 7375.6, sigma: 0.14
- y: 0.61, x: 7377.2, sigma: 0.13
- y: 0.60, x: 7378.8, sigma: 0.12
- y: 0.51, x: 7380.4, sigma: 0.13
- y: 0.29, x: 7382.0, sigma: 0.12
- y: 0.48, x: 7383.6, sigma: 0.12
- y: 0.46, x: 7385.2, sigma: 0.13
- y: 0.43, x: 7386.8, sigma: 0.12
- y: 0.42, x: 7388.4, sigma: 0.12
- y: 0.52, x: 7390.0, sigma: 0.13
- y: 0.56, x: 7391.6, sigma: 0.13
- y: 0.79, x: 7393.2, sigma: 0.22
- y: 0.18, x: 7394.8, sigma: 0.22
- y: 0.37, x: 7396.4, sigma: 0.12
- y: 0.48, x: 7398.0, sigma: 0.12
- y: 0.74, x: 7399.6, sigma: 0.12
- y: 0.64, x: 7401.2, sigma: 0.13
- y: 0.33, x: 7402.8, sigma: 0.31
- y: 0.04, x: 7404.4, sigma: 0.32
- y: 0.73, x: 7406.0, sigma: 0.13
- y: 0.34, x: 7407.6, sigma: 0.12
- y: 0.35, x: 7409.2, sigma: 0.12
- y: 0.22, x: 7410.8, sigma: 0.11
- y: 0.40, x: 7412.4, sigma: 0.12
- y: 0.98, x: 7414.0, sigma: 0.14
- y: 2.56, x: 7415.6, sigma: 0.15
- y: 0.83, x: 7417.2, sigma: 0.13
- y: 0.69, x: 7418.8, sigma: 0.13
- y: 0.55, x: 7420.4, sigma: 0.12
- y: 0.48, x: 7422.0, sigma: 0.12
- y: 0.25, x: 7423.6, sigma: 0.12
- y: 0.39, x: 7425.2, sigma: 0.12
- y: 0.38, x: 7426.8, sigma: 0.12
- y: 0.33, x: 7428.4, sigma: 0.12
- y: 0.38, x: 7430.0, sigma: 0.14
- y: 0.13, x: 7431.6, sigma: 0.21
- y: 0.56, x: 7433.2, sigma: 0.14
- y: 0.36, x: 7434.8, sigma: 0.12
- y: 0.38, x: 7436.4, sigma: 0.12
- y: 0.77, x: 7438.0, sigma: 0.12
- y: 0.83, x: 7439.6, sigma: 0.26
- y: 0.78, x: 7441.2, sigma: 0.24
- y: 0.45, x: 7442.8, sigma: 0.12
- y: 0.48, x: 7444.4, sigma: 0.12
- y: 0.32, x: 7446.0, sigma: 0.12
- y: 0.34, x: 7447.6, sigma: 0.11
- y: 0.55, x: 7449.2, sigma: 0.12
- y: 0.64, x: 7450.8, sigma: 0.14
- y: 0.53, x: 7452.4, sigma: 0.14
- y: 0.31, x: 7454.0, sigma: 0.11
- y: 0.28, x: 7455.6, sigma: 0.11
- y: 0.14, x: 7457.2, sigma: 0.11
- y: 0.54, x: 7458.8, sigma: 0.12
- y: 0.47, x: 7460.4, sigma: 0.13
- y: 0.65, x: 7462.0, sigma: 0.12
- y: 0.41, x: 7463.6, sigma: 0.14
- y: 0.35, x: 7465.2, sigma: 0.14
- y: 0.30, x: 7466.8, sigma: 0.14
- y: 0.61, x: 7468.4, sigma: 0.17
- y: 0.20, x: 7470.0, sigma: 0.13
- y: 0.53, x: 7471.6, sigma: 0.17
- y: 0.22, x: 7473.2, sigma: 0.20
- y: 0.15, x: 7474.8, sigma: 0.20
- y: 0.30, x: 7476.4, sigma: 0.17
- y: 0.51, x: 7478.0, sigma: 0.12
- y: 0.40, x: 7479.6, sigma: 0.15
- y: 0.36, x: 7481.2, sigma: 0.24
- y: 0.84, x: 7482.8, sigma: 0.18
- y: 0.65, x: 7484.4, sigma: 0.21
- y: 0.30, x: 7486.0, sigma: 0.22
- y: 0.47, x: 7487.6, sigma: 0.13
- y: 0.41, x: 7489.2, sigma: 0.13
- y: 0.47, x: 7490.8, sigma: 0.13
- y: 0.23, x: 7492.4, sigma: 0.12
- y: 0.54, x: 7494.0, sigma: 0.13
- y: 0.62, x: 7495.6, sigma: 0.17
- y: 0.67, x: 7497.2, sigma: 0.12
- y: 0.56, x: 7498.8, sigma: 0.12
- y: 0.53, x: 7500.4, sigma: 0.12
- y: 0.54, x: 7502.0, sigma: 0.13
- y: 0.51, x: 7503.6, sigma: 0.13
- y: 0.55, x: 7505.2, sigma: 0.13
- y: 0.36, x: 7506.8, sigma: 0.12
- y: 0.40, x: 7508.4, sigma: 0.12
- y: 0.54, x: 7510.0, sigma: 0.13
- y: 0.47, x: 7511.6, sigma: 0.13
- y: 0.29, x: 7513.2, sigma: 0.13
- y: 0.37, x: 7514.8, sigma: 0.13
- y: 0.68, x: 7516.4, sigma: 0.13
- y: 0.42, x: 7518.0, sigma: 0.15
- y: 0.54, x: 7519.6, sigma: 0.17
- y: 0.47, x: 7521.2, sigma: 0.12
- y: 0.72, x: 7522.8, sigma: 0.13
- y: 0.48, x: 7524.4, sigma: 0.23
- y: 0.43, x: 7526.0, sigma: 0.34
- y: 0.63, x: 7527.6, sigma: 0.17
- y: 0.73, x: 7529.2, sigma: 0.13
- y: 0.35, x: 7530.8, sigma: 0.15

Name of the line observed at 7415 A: H-alpha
